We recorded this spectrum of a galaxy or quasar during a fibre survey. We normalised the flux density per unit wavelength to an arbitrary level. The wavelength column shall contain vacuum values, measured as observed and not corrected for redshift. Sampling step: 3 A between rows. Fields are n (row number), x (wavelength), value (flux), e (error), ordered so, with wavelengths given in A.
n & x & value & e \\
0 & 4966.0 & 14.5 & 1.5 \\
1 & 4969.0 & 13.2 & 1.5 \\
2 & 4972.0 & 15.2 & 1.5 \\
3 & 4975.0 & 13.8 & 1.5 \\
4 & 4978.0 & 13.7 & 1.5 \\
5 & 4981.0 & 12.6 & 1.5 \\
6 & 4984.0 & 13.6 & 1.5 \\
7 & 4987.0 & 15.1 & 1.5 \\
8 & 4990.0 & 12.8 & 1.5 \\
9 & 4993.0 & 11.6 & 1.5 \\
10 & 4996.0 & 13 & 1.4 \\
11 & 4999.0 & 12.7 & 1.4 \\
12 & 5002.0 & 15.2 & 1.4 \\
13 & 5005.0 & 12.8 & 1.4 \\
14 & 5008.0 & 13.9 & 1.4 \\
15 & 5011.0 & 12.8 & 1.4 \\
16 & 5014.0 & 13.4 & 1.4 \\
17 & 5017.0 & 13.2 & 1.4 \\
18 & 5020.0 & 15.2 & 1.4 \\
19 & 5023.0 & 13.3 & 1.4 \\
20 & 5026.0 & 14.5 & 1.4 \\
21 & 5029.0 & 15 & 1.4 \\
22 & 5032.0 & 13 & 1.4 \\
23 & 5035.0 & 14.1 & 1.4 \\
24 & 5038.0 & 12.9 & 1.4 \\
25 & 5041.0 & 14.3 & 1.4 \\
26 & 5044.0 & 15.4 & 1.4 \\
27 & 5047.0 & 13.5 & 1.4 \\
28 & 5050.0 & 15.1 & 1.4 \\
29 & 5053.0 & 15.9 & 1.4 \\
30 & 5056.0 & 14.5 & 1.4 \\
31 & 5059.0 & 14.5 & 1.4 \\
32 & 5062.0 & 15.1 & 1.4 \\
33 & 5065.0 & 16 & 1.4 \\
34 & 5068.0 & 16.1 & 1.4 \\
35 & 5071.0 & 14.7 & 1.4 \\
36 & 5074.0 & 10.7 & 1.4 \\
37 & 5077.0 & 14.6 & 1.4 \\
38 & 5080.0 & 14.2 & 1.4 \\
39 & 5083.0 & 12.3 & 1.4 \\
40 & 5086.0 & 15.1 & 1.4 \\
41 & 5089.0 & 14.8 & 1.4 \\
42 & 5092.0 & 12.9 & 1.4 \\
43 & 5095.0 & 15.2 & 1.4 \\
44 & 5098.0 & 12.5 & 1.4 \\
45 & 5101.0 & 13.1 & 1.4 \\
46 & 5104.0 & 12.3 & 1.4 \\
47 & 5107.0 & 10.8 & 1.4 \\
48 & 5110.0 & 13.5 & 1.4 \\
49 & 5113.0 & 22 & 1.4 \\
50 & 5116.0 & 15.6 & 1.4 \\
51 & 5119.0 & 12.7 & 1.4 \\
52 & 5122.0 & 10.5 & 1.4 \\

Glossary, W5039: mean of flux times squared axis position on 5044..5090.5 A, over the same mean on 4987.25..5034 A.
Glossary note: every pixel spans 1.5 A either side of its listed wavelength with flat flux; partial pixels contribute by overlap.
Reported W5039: 1.09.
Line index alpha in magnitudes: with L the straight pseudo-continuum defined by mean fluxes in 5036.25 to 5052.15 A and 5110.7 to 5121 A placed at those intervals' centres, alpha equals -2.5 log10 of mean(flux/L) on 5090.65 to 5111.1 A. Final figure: 0.22 mag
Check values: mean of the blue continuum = 14.3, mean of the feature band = 12.9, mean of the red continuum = 16.2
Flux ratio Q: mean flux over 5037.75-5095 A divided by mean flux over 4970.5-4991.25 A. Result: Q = 1.0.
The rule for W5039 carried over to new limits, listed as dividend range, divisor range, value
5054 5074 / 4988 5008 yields 1.16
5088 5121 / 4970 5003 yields 1.09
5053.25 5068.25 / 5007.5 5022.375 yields 1.13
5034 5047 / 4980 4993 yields 1.08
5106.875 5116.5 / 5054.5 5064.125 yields 1.11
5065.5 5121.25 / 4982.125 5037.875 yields 1.07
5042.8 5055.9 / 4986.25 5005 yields 1.15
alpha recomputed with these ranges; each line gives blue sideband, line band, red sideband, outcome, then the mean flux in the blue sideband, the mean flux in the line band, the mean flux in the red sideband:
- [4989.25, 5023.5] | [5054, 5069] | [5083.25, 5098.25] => -0.11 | 13.3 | 15.2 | 14.1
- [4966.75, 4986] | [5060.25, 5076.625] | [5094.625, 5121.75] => -0.05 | 13.8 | 14.5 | 14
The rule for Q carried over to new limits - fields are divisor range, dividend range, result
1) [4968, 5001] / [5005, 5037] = 1.03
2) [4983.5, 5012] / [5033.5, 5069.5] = 1.11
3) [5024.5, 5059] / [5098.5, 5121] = 0.98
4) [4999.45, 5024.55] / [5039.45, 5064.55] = 1.08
